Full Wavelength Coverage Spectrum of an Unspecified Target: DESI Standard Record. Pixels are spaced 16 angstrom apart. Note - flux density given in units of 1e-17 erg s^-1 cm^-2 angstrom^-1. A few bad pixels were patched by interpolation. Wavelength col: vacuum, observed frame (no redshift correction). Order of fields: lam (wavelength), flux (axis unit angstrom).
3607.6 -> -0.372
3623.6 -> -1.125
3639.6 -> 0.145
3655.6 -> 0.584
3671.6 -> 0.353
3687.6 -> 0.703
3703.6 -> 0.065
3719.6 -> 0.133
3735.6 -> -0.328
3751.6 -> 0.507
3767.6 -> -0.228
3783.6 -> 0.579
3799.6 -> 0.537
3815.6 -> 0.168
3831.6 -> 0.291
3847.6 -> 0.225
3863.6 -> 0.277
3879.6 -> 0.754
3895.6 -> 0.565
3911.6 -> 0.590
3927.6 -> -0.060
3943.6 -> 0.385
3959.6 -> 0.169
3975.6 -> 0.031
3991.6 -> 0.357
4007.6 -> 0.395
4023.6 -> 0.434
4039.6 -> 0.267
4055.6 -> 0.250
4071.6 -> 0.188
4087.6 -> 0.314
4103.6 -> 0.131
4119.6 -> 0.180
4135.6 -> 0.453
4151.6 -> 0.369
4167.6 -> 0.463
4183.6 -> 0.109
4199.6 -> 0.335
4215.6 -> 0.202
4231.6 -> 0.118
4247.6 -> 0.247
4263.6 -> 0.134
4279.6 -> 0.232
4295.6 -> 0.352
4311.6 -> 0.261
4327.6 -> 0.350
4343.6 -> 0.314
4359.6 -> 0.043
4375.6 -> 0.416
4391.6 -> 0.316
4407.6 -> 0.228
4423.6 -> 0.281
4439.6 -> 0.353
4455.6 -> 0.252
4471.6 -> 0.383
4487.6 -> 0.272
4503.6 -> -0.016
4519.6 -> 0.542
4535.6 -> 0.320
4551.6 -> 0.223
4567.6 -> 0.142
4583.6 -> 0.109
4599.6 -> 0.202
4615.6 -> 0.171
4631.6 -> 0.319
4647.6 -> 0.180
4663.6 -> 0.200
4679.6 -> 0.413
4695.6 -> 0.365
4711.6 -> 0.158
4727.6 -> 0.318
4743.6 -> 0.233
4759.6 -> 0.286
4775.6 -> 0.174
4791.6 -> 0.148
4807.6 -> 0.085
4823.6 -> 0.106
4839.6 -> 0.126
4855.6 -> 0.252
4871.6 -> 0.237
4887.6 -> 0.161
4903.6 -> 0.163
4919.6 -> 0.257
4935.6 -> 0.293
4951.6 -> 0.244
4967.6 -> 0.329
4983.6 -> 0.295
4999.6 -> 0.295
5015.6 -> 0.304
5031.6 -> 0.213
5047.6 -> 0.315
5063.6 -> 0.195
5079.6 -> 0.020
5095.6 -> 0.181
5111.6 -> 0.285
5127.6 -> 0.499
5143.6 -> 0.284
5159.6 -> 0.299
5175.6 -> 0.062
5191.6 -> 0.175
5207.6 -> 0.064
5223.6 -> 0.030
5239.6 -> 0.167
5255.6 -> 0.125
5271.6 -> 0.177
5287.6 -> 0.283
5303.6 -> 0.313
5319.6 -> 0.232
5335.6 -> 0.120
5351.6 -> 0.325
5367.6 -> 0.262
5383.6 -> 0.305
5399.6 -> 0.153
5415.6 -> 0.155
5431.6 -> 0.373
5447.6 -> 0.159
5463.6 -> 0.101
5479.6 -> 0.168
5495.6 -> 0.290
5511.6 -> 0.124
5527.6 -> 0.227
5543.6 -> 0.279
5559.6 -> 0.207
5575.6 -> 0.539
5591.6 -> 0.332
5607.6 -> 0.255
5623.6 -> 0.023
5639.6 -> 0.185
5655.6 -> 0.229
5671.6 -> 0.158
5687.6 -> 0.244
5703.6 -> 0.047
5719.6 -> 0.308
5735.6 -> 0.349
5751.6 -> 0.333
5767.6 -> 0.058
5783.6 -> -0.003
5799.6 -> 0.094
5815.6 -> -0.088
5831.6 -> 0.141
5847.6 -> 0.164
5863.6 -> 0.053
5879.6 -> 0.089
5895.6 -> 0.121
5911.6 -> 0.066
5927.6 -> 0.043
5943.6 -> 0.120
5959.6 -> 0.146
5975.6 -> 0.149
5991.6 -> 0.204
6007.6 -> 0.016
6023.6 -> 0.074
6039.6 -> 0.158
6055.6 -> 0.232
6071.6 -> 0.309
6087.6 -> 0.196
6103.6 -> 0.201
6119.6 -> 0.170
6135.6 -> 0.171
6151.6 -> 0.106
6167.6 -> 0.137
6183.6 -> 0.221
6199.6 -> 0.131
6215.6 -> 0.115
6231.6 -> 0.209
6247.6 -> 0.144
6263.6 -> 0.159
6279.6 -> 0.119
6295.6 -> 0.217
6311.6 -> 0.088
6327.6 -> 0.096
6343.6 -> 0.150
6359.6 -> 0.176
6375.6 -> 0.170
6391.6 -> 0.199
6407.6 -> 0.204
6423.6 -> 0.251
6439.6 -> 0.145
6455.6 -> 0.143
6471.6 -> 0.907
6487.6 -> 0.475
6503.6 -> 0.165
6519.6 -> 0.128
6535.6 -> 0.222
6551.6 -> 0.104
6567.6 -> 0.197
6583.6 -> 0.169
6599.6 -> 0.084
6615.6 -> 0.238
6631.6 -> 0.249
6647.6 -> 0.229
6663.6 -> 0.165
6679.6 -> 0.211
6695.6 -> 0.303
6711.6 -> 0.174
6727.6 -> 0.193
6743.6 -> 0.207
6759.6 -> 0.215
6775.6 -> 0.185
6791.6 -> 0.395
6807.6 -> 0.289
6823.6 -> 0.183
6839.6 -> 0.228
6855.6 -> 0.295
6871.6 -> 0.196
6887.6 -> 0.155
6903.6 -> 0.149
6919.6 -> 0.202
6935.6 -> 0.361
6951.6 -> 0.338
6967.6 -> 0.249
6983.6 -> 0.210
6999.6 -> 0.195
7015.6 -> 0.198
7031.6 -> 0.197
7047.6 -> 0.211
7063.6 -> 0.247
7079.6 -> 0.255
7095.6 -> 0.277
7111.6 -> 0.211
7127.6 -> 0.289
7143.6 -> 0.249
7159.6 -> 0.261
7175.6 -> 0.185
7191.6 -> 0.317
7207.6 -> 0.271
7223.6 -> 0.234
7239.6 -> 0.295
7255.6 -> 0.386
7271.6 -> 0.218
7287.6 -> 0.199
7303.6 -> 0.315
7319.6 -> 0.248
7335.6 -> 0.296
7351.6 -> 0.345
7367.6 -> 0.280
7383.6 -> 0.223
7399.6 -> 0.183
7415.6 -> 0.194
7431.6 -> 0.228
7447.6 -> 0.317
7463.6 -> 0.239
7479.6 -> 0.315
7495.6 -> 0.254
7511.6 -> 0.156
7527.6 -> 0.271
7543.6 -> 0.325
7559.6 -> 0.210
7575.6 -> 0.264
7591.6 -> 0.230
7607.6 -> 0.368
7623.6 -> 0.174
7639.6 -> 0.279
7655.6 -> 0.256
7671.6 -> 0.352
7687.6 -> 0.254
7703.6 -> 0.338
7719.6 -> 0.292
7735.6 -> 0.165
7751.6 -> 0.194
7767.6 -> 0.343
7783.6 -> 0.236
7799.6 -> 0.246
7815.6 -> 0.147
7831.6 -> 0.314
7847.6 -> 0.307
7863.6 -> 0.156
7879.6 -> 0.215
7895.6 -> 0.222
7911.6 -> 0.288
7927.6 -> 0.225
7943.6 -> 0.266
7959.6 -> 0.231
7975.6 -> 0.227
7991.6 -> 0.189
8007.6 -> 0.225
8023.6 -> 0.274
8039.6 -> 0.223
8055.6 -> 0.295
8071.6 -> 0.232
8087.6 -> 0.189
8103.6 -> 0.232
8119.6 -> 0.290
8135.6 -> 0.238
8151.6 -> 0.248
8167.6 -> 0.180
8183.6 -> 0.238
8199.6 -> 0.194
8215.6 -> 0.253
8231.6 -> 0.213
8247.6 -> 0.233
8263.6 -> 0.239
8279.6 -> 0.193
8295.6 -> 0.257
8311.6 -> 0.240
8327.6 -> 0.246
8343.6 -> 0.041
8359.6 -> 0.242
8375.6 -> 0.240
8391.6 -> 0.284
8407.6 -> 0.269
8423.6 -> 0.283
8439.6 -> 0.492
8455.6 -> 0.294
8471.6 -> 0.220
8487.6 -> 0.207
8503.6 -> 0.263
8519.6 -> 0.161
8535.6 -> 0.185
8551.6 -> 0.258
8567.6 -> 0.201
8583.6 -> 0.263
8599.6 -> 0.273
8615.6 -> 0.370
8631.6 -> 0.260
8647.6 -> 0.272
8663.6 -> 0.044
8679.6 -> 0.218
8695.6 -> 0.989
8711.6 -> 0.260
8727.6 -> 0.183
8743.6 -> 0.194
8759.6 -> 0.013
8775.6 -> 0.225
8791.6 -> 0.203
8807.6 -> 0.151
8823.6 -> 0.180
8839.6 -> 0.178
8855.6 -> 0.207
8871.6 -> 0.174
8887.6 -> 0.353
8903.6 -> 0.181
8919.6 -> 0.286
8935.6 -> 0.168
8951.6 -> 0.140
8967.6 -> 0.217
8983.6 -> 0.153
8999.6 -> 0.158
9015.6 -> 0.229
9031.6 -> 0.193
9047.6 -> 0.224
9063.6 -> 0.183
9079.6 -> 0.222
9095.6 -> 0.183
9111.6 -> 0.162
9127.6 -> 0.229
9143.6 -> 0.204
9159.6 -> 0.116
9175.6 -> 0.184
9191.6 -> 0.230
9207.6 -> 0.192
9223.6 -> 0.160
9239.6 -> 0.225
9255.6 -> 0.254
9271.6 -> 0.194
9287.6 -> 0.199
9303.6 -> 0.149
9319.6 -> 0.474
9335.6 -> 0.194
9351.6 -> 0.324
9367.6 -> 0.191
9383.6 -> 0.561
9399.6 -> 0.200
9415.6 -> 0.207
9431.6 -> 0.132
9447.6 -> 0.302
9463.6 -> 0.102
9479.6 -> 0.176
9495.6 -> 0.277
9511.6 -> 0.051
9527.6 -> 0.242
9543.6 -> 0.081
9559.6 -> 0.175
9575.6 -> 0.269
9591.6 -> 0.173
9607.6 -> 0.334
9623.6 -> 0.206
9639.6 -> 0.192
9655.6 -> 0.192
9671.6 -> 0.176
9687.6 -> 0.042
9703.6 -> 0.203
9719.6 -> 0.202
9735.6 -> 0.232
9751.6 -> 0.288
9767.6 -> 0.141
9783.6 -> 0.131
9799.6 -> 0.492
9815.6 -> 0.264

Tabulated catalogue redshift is 0.74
